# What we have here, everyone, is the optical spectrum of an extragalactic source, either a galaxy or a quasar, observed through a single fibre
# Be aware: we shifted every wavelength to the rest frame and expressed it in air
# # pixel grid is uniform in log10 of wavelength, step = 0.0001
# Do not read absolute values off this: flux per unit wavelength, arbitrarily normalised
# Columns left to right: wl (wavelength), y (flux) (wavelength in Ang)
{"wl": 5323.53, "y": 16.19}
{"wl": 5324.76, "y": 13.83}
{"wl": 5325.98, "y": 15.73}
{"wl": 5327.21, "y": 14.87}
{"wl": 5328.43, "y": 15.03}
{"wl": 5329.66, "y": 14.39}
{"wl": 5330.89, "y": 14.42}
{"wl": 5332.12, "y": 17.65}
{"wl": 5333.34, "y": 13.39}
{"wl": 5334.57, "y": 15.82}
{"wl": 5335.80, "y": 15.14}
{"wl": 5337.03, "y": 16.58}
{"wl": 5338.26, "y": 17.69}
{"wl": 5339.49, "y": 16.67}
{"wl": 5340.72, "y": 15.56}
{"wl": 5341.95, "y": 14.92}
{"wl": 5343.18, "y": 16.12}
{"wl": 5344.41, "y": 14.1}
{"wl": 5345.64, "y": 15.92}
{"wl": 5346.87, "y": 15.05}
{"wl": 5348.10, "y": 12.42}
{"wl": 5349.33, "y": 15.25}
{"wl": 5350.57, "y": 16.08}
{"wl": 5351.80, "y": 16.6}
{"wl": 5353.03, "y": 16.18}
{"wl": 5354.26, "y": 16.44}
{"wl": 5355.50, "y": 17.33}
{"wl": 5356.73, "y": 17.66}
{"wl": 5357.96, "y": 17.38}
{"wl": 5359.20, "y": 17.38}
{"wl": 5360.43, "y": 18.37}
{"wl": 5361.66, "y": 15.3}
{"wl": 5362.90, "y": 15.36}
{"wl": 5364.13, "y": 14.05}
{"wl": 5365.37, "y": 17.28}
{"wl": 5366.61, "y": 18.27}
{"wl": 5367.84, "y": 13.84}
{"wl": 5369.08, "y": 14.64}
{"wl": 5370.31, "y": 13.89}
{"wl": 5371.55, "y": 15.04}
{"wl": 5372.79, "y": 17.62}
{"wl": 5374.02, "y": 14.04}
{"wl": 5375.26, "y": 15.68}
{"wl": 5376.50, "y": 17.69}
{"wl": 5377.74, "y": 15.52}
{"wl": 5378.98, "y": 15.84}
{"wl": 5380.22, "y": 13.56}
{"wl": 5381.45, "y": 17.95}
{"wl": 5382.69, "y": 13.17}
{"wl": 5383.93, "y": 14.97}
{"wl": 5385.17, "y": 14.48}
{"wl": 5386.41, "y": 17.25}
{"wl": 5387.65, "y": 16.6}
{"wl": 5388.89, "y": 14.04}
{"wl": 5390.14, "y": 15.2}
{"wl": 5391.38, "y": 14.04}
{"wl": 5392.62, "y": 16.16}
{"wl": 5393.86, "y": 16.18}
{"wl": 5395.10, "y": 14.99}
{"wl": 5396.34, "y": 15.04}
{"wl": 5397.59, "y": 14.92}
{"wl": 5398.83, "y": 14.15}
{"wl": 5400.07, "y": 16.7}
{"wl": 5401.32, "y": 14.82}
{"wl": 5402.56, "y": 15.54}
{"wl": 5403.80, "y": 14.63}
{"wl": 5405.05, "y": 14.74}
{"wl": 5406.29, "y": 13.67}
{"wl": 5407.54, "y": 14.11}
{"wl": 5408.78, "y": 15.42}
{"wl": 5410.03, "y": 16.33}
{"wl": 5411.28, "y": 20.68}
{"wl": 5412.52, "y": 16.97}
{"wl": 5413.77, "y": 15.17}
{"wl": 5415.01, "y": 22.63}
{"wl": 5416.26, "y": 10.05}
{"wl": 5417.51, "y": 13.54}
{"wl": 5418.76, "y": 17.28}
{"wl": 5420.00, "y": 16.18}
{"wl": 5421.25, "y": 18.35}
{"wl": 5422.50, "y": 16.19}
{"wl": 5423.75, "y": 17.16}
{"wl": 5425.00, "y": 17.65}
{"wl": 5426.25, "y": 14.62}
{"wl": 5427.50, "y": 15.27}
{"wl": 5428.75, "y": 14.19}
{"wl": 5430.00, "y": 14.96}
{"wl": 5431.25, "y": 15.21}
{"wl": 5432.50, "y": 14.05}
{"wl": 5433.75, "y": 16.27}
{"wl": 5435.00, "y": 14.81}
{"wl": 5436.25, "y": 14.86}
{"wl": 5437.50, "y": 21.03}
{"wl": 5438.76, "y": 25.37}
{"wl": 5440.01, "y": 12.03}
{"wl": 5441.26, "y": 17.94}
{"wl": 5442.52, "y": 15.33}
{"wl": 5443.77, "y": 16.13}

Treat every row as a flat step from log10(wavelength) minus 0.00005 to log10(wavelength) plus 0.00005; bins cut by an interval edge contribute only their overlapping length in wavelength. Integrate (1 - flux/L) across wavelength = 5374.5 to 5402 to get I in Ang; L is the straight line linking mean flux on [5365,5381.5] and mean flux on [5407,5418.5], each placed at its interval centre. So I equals 0.79 Ang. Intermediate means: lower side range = 15.7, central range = 15.4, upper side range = 16.1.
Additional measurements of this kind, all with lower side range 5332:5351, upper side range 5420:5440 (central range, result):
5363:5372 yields 0.27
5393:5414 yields 0.84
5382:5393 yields 0.62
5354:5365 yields -0.66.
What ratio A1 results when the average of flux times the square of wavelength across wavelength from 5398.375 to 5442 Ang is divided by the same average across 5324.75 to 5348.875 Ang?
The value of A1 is 1.08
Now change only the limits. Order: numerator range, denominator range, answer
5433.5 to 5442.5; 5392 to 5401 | 1.14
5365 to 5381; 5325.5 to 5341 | 1.02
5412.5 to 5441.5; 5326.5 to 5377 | 1.06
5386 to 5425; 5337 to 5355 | 1.03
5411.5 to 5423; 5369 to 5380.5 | 1.08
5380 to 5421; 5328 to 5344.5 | 1.02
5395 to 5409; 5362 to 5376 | 0.98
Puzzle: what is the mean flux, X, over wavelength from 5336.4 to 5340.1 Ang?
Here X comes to 17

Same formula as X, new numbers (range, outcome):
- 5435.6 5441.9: 18.2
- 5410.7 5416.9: 17.1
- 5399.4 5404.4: 15.4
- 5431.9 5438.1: 16.2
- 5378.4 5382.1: 15.8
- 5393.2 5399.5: 15.1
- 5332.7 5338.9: 15.7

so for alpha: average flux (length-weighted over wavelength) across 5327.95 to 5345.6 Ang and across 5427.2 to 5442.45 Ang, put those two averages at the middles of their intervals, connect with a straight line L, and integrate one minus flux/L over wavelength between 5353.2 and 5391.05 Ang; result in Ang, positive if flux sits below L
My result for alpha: -0.1 Ang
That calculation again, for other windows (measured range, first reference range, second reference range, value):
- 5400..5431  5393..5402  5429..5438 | -0.7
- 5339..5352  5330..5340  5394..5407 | 0.4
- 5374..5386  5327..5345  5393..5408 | -0.2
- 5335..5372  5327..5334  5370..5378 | -1.3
